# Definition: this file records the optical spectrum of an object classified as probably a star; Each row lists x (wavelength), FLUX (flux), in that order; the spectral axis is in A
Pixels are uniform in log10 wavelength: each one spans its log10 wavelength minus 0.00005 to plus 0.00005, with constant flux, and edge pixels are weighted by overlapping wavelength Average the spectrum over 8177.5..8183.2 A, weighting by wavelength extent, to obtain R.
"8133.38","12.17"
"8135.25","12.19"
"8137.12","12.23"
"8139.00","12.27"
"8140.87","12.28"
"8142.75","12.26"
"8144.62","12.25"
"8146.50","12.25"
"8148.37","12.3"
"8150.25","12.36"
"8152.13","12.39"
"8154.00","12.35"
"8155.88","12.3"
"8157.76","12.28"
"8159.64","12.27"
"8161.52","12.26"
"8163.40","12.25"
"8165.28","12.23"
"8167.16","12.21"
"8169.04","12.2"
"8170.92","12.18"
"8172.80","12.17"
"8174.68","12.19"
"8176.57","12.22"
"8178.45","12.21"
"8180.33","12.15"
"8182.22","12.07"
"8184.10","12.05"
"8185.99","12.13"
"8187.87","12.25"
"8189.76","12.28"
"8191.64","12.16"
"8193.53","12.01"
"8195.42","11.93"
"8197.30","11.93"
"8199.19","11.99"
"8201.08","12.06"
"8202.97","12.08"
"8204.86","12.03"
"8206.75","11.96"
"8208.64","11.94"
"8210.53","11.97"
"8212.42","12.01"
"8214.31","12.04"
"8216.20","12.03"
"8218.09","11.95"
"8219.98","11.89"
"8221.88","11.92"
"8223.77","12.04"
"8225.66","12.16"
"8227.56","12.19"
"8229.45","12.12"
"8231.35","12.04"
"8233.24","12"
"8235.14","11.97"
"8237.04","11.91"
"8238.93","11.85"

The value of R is 12.2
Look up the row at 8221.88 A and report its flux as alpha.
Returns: 11.92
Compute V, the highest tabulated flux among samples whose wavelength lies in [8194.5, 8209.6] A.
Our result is 12.08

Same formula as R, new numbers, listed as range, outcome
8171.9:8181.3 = 12.2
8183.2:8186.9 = 12.1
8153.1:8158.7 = 12.3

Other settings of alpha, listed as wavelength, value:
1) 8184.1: 12.05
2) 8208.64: 11.94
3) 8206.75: 11.96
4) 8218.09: 11.95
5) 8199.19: 11.99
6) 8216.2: 12.03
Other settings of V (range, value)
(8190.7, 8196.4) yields 12.16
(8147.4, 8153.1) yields 12.39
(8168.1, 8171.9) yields 12.2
